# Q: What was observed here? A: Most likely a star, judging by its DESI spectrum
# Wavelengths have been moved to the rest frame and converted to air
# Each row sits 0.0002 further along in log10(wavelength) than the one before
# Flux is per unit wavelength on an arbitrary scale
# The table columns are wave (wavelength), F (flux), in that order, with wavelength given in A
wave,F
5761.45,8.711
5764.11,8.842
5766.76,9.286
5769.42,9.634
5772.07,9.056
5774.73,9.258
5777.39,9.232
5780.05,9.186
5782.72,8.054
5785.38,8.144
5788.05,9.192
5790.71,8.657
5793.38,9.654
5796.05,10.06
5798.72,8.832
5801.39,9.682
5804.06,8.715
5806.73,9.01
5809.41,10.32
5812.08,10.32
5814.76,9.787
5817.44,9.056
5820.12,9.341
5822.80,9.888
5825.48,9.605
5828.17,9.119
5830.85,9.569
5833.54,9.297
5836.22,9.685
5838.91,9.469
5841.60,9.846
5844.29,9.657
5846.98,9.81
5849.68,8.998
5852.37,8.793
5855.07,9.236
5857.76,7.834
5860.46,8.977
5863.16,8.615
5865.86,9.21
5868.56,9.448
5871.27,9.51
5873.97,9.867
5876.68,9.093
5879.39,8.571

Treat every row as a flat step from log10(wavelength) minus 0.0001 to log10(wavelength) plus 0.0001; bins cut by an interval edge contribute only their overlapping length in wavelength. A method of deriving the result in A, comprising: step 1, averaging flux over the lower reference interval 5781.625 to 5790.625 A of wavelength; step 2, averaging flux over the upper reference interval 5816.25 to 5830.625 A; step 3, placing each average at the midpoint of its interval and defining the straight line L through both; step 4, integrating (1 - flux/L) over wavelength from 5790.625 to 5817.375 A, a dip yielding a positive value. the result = -1.7 A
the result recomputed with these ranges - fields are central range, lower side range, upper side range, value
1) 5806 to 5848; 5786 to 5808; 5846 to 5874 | -2.2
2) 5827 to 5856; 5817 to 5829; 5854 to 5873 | -0.6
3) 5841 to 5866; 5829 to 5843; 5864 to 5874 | 1.1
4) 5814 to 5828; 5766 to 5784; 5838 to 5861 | -0.5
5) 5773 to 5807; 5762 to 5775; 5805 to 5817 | 1.5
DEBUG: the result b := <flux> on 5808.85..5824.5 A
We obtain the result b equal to 9.76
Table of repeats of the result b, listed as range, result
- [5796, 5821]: 9.49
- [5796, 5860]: 9.39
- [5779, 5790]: 8.63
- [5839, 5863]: 9.13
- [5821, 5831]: 9.53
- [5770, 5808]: 9.07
